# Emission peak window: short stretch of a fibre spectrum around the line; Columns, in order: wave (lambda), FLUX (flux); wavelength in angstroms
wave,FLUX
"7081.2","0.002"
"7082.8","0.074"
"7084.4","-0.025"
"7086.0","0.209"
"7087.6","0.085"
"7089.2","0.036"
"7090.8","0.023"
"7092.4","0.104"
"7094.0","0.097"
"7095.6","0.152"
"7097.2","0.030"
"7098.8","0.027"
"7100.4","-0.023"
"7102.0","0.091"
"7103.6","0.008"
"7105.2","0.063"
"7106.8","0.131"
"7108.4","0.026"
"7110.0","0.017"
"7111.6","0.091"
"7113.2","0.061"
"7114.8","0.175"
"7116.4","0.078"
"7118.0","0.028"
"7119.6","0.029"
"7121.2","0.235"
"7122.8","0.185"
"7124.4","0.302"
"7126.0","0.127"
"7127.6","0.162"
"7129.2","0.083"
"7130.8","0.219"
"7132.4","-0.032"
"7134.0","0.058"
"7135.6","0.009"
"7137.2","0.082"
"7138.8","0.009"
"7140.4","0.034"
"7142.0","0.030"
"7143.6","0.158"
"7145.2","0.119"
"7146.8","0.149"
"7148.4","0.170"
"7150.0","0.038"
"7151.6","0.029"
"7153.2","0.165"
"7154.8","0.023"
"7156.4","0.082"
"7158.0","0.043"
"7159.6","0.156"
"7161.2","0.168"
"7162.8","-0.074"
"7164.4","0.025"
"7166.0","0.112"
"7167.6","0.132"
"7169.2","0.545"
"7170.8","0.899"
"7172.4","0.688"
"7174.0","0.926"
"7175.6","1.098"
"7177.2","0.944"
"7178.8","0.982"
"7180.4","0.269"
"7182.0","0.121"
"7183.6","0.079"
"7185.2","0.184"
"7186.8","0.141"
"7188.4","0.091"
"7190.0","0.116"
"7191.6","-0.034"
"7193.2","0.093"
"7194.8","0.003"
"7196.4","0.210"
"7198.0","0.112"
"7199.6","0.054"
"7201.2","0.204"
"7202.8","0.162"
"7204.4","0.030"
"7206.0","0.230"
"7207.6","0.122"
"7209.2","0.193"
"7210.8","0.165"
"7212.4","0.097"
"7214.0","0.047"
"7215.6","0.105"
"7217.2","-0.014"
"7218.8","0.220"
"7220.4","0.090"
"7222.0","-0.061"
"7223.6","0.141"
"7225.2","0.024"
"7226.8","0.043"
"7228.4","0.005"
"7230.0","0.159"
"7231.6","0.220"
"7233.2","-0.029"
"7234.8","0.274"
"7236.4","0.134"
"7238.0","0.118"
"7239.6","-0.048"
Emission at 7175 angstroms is [O II]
